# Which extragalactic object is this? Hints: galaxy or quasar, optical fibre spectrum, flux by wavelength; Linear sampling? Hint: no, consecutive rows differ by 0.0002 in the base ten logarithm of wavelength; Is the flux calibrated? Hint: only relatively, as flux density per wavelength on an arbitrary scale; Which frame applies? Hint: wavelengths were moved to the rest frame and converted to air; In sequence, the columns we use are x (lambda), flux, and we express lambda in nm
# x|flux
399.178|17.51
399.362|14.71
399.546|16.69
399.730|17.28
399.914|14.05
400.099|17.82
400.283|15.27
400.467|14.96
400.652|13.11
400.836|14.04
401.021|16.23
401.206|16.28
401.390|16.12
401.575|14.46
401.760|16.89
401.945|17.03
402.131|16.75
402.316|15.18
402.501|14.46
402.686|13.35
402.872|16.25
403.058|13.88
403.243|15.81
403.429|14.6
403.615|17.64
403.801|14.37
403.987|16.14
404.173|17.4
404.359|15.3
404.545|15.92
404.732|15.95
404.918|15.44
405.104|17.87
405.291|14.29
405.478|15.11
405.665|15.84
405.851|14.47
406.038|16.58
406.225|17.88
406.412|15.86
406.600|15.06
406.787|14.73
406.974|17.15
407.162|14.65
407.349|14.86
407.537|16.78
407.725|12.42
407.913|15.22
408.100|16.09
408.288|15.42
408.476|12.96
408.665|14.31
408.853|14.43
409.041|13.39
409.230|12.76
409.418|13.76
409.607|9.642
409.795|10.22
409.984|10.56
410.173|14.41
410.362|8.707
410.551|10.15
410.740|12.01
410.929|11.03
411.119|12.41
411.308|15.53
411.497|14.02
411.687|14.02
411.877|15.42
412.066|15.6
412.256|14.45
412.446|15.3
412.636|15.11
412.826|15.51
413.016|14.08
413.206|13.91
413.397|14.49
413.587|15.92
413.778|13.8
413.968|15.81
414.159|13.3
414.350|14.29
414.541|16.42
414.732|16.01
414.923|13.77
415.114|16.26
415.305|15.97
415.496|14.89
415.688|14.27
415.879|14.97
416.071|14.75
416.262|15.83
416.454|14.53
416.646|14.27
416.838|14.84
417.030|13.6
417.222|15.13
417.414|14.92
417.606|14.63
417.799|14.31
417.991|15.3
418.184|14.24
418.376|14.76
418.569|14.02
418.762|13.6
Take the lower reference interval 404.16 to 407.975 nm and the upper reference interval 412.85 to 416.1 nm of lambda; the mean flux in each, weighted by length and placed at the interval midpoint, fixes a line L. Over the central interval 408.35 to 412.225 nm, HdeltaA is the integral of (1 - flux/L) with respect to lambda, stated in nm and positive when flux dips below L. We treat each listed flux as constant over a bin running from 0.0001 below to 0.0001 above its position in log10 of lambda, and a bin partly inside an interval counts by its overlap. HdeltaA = 0.62 nm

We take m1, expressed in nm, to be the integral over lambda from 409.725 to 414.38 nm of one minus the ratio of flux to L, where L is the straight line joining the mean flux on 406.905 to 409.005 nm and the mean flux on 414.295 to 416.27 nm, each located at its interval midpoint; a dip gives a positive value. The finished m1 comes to 0.45 nm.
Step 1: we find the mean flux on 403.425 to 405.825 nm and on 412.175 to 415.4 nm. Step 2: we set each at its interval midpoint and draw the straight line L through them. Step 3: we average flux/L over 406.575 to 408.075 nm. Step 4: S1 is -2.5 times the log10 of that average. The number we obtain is 0.03 mag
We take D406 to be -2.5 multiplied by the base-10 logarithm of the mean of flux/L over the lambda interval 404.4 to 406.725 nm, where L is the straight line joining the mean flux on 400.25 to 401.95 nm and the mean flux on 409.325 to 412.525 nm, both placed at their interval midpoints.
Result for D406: -0.12 mag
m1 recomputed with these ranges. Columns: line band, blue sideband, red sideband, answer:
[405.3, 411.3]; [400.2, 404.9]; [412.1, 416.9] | 0.54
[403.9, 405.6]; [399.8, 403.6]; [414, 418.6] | -0.07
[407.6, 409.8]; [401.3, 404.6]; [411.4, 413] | 0.23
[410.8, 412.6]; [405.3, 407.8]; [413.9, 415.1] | 0.12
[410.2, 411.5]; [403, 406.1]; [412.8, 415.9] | 0.28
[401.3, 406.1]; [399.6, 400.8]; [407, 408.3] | -0.12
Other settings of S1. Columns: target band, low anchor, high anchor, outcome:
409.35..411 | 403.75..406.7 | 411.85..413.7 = 0.34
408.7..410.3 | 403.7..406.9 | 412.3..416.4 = 0.24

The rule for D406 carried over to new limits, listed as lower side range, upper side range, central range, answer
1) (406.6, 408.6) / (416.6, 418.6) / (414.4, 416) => -0.044 mag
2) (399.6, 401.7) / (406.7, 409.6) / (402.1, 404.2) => -0.019 mag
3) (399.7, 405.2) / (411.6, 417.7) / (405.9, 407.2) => -0.041 mag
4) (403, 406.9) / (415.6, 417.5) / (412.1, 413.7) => 0.013 mag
